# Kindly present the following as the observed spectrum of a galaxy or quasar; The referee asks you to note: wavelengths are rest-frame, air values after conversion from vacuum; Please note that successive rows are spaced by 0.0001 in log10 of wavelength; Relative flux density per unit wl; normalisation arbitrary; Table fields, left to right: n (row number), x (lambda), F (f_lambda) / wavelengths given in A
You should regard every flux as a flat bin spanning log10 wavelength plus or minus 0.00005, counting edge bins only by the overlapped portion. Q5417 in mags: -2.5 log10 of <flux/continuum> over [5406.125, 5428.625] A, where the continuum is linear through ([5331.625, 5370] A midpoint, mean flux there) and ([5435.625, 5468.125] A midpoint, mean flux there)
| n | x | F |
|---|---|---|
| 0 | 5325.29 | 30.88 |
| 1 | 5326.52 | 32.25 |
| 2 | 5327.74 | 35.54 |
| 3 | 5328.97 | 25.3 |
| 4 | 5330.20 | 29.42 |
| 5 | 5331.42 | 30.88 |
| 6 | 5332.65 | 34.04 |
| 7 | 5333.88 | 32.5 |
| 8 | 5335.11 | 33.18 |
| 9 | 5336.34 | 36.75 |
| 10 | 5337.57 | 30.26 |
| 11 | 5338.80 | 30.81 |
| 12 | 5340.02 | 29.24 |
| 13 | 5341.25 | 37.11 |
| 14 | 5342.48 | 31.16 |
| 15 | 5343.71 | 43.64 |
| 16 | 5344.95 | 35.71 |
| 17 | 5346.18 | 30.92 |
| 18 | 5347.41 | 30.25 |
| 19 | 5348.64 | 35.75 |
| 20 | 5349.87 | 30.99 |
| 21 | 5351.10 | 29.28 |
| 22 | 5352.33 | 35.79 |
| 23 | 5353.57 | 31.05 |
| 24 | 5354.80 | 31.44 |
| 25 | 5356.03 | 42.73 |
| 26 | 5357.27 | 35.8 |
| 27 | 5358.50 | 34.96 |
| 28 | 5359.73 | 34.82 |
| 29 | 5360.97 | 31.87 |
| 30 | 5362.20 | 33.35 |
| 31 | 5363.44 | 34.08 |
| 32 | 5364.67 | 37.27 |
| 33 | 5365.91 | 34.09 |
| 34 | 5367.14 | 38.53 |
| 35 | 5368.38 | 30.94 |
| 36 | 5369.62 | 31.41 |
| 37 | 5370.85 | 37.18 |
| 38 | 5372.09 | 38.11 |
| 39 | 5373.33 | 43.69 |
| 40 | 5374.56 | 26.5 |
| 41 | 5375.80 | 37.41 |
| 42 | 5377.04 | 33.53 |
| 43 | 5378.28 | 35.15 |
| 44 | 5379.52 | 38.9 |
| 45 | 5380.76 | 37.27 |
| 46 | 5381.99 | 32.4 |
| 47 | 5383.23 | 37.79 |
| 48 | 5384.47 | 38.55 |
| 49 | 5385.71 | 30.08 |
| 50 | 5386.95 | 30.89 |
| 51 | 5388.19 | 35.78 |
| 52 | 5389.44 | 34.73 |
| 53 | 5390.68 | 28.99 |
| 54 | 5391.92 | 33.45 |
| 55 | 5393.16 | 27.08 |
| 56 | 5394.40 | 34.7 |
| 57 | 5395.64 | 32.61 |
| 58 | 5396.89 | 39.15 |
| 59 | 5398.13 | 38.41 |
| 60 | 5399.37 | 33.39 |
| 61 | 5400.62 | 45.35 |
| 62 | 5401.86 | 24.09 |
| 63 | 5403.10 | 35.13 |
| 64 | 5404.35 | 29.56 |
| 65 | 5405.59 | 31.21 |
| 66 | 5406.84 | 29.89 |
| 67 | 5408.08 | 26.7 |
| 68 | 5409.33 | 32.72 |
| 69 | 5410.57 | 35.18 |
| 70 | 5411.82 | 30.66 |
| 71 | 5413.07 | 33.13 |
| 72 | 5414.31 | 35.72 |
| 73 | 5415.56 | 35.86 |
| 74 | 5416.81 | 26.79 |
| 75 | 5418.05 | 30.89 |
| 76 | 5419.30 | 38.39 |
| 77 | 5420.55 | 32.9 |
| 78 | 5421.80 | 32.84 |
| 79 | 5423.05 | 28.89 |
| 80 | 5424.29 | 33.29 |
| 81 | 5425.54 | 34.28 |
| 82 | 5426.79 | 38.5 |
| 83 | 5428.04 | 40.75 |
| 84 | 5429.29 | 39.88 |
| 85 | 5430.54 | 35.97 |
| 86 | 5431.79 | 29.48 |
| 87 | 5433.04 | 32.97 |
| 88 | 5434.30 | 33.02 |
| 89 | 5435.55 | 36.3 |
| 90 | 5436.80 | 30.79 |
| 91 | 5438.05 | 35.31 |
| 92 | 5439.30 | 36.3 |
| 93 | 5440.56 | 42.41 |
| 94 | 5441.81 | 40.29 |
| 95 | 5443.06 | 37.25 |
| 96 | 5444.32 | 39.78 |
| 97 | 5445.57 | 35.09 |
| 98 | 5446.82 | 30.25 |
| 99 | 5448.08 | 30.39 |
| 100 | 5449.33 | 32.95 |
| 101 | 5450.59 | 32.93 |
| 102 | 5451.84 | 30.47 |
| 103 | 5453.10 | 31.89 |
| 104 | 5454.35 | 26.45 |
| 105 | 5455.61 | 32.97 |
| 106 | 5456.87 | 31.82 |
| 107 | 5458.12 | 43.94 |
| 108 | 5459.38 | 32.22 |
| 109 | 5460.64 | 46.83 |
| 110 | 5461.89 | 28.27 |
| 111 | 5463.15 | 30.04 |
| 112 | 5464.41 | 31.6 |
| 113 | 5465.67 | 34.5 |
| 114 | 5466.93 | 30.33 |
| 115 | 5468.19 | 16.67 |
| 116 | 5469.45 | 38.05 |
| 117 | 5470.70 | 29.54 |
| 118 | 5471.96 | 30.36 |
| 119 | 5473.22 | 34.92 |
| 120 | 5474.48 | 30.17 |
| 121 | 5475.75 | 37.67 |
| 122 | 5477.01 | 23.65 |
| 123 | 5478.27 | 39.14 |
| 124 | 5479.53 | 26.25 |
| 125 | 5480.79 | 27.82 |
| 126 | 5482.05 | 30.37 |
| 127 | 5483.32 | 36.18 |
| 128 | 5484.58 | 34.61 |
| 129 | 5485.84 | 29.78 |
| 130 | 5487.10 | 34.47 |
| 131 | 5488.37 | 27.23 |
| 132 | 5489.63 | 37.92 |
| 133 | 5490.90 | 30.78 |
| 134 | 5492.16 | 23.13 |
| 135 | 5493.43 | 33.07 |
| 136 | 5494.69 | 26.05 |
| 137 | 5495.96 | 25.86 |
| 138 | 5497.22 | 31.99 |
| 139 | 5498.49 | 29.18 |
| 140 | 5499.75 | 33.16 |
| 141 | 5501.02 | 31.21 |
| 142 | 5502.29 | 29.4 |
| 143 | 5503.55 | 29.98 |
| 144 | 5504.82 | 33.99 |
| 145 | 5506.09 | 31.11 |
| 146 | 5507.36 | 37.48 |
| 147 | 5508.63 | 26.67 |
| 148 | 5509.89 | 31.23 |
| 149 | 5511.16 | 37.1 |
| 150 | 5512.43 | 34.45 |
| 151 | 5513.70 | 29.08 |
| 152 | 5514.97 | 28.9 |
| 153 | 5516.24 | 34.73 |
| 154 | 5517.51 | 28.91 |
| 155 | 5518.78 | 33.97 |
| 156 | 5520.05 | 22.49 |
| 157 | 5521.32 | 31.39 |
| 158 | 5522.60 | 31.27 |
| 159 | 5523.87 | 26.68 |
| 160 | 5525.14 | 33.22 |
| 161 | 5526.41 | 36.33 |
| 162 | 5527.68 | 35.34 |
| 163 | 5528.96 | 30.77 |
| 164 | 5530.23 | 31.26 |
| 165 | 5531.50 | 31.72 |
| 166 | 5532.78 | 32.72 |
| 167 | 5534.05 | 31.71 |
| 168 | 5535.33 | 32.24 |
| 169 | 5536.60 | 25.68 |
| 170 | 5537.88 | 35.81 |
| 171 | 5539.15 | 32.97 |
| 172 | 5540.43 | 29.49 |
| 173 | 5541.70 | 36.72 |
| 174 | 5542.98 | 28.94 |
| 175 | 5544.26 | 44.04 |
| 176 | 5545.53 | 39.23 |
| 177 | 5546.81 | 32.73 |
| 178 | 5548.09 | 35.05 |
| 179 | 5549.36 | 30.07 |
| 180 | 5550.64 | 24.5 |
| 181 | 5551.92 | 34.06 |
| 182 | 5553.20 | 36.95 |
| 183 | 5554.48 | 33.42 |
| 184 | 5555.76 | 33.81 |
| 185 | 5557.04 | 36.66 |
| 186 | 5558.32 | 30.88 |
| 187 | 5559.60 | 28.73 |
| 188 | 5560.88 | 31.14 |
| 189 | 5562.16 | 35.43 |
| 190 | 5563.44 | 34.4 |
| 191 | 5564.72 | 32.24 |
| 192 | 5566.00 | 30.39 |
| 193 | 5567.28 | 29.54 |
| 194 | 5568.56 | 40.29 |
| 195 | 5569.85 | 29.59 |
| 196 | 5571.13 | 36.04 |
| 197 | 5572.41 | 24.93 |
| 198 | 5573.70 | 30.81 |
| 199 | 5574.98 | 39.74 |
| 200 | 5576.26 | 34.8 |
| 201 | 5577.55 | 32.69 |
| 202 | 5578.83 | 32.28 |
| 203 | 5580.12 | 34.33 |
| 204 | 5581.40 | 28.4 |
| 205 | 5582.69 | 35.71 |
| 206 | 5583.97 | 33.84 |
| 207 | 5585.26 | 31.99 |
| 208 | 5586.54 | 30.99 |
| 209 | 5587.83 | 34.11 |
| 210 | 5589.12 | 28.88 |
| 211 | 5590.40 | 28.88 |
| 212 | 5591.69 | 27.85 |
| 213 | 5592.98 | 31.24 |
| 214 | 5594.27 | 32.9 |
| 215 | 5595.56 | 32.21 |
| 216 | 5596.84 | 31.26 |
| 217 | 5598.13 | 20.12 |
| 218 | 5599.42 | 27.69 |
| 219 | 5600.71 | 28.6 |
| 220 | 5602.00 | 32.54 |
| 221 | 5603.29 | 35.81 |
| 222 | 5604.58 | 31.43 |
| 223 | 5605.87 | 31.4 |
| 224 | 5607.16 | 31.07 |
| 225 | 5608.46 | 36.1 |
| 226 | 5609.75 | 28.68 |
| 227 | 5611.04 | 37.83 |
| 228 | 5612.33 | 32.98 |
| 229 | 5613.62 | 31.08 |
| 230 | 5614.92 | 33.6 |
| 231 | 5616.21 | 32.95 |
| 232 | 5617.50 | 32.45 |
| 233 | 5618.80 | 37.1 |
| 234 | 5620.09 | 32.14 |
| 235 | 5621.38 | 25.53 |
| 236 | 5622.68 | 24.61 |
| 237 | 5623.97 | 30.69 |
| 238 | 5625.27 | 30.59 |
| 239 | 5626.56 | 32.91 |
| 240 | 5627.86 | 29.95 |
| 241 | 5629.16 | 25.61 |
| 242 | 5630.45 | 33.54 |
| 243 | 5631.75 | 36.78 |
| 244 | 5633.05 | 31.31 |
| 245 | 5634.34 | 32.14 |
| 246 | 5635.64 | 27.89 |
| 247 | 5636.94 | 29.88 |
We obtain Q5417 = 0.02 mag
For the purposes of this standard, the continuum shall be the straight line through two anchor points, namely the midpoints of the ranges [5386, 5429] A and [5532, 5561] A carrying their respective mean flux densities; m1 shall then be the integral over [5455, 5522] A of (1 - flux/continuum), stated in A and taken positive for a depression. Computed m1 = 3.1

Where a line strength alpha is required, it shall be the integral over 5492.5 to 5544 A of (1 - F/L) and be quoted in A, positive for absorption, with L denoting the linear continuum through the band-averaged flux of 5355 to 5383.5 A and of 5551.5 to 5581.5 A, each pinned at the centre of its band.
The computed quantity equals 3.4 A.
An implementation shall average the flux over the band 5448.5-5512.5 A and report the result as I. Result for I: 31.7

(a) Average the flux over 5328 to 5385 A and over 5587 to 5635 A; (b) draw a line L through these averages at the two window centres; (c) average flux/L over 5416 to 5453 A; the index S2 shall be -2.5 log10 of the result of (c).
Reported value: -0.04 mag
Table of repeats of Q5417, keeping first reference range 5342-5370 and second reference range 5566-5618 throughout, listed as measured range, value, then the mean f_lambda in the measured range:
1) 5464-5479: 0.06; 31.3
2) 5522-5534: 0.01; 32.1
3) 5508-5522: 0.06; 30.8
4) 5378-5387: -0.05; 35.4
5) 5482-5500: 0.07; 30.9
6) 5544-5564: -0.04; 33.6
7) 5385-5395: 0.06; 32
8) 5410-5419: 0.03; 32.8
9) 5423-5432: -0.07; 35.8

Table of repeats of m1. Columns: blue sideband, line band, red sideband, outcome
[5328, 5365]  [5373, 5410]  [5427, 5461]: 0.4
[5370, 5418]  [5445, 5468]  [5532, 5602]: 0.4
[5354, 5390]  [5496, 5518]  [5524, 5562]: 1.2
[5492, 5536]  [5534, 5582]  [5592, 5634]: -2.6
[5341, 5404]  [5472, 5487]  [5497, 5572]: 0.5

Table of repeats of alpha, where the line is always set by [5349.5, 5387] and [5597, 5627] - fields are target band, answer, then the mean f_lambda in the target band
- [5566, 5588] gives -0.78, 32.8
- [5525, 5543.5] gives 0.01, 32.3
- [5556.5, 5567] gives -0.13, 32.4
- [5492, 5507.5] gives 1.14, 30.4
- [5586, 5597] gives 0.21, 30.9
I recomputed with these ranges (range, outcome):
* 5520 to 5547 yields 32.6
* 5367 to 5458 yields 34.1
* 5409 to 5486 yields 33.4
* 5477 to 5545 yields 31.6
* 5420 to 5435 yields 34.4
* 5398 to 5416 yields 33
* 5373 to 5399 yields 34.5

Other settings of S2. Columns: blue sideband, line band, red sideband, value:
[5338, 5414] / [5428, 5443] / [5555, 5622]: -0.080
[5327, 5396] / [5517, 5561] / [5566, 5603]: -0.011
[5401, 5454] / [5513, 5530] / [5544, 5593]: 0.069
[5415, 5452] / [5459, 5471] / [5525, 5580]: 0.075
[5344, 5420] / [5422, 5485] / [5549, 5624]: -0.008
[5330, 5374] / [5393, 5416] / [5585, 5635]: 0.010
